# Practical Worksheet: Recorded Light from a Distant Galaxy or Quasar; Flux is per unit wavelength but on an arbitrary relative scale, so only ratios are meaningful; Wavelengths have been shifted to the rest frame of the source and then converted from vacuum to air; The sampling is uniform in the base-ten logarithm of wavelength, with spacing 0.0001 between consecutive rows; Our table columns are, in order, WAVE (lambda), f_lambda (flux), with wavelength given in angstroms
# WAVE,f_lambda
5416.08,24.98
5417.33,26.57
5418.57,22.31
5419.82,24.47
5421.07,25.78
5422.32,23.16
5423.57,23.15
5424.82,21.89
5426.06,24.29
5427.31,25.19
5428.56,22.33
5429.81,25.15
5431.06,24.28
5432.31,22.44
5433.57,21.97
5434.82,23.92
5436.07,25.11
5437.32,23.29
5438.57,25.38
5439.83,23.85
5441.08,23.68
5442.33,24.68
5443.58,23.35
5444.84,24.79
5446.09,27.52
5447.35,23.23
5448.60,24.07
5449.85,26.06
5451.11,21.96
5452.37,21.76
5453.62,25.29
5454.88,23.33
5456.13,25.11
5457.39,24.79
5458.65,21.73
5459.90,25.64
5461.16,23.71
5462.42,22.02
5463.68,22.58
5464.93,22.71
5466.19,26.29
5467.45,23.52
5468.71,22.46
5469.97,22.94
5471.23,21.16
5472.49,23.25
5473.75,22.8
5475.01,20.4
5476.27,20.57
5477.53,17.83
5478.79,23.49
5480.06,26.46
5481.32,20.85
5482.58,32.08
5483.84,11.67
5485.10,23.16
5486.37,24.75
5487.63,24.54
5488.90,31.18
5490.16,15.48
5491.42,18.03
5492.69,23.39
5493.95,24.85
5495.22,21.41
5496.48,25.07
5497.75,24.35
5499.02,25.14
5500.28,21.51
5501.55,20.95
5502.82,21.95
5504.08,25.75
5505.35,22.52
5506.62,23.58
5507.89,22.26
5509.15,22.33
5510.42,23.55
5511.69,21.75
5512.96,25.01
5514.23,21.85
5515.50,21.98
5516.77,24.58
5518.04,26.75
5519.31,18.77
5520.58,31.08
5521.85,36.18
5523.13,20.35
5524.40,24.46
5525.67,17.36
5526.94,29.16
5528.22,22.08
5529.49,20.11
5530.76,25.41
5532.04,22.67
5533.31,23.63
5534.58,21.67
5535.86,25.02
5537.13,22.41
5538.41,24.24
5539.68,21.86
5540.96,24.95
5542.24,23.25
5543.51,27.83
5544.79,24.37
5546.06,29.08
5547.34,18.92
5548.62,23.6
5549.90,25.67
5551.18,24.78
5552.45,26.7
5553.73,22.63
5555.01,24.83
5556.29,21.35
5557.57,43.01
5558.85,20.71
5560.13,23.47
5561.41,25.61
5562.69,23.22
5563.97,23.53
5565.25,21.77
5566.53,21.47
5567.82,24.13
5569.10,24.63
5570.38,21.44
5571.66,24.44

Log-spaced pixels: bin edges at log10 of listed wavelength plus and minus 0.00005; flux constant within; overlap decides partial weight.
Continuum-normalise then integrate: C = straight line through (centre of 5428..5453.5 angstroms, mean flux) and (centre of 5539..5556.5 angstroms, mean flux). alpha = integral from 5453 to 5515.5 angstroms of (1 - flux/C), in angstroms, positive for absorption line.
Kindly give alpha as 2.9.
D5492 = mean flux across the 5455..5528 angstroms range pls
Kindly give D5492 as 23.3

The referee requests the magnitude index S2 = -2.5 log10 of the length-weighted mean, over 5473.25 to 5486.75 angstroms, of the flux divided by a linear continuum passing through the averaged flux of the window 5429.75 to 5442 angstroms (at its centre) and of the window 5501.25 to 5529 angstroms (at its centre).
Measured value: 0.081 mag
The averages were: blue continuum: 23.9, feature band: 22.1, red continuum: 23.8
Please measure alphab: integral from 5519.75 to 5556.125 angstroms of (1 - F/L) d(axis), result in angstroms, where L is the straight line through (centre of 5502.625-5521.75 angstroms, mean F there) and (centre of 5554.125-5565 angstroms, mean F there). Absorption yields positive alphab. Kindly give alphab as 0.6 angstroms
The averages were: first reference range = 24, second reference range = 25.5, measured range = 24.4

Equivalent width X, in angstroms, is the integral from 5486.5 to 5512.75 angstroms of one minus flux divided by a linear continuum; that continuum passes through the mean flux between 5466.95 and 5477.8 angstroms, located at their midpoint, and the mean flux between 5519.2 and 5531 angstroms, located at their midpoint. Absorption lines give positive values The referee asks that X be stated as 0.3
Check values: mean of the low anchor 21.8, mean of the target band 23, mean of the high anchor 24.7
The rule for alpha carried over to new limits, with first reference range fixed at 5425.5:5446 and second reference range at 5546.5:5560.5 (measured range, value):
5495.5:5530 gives 1.5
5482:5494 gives 0.9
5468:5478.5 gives 1.2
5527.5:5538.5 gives 0.9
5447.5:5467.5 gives 0.4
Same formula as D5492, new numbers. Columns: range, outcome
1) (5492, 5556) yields 23.9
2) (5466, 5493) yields 22.5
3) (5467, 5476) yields 22.3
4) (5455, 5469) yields 23.7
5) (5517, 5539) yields 24.2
